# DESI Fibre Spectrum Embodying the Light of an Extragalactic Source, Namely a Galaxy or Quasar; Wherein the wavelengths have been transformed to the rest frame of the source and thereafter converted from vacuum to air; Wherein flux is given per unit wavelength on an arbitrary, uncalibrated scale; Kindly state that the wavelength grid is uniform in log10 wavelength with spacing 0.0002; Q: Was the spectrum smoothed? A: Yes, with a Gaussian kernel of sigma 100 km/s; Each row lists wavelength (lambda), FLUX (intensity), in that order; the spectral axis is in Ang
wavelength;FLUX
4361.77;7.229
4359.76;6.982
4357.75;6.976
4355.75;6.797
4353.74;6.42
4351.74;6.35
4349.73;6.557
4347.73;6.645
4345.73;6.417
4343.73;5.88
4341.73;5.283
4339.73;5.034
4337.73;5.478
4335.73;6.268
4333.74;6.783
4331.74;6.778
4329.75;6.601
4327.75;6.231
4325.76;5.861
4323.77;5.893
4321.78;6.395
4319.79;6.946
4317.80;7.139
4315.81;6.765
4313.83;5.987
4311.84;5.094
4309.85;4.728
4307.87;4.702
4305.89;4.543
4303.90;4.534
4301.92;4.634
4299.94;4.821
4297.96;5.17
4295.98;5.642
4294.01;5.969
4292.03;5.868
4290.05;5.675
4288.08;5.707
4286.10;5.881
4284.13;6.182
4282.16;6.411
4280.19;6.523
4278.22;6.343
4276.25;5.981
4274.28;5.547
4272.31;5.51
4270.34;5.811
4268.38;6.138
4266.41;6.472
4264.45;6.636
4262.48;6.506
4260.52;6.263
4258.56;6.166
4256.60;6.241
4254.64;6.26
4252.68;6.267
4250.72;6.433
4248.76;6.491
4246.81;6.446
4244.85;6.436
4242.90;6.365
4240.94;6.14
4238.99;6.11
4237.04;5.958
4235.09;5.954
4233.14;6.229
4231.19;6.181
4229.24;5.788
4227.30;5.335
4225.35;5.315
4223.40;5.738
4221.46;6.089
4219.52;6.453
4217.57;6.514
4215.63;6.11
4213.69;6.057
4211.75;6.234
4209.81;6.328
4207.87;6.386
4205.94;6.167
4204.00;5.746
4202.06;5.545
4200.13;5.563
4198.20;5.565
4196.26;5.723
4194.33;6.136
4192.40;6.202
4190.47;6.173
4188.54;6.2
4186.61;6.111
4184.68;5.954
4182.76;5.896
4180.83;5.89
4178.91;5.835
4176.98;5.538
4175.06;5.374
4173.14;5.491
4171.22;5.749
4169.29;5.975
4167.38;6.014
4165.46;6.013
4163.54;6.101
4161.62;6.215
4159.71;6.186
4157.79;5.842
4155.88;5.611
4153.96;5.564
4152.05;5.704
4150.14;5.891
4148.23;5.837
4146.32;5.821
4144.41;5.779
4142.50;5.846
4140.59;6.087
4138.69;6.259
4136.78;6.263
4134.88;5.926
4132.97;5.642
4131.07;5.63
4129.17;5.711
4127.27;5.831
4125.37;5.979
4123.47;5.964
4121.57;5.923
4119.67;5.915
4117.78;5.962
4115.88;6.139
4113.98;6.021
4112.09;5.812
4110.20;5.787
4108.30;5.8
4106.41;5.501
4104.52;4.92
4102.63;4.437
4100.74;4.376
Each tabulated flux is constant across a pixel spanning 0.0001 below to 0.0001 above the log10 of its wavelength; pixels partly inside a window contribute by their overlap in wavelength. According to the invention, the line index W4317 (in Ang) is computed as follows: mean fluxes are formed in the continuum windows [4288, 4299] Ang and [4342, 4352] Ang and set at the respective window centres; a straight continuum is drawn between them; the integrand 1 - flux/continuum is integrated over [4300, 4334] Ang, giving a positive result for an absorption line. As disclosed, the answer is 0.80 Ang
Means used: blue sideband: 5.67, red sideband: 6.29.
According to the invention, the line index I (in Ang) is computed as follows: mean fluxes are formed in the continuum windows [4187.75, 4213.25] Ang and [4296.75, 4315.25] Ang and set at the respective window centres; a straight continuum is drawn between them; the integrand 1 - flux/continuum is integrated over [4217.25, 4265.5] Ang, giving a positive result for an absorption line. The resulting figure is -5.0 Ang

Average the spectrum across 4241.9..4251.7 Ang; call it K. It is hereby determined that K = 6.43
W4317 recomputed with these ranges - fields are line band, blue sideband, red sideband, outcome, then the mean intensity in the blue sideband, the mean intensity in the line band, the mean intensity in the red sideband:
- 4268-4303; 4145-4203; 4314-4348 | 2.1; 5.86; 5.76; 6.24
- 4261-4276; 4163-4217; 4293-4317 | -1.7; 5.94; 6.09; 5.23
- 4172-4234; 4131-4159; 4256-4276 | 0.5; 5.86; 5.93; 6.12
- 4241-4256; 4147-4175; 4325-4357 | -0.8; 5.85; 6.36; 6.22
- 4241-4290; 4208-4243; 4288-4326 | -3.1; 6.05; 6.2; 5.6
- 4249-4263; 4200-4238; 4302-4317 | -1.6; 5.99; 6.31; 5.18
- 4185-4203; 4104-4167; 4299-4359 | -0.1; 5.87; 5.91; 5.96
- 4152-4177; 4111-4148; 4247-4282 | 0.7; 5.92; 5.83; 6.22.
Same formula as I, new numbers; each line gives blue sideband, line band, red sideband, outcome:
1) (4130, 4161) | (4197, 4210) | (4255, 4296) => 0.2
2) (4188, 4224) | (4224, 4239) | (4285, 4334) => 0.3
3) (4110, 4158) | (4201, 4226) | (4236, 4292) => 0.0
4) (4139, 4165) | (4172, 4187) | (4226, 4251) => 0.6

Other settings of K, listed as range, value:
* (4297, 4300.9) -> 5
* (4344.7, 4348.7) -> 6.53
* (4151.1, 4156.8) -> 5.62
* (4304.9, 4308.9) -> 4.63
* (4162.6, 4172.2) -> 5.97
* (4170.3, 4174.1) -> 5.62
